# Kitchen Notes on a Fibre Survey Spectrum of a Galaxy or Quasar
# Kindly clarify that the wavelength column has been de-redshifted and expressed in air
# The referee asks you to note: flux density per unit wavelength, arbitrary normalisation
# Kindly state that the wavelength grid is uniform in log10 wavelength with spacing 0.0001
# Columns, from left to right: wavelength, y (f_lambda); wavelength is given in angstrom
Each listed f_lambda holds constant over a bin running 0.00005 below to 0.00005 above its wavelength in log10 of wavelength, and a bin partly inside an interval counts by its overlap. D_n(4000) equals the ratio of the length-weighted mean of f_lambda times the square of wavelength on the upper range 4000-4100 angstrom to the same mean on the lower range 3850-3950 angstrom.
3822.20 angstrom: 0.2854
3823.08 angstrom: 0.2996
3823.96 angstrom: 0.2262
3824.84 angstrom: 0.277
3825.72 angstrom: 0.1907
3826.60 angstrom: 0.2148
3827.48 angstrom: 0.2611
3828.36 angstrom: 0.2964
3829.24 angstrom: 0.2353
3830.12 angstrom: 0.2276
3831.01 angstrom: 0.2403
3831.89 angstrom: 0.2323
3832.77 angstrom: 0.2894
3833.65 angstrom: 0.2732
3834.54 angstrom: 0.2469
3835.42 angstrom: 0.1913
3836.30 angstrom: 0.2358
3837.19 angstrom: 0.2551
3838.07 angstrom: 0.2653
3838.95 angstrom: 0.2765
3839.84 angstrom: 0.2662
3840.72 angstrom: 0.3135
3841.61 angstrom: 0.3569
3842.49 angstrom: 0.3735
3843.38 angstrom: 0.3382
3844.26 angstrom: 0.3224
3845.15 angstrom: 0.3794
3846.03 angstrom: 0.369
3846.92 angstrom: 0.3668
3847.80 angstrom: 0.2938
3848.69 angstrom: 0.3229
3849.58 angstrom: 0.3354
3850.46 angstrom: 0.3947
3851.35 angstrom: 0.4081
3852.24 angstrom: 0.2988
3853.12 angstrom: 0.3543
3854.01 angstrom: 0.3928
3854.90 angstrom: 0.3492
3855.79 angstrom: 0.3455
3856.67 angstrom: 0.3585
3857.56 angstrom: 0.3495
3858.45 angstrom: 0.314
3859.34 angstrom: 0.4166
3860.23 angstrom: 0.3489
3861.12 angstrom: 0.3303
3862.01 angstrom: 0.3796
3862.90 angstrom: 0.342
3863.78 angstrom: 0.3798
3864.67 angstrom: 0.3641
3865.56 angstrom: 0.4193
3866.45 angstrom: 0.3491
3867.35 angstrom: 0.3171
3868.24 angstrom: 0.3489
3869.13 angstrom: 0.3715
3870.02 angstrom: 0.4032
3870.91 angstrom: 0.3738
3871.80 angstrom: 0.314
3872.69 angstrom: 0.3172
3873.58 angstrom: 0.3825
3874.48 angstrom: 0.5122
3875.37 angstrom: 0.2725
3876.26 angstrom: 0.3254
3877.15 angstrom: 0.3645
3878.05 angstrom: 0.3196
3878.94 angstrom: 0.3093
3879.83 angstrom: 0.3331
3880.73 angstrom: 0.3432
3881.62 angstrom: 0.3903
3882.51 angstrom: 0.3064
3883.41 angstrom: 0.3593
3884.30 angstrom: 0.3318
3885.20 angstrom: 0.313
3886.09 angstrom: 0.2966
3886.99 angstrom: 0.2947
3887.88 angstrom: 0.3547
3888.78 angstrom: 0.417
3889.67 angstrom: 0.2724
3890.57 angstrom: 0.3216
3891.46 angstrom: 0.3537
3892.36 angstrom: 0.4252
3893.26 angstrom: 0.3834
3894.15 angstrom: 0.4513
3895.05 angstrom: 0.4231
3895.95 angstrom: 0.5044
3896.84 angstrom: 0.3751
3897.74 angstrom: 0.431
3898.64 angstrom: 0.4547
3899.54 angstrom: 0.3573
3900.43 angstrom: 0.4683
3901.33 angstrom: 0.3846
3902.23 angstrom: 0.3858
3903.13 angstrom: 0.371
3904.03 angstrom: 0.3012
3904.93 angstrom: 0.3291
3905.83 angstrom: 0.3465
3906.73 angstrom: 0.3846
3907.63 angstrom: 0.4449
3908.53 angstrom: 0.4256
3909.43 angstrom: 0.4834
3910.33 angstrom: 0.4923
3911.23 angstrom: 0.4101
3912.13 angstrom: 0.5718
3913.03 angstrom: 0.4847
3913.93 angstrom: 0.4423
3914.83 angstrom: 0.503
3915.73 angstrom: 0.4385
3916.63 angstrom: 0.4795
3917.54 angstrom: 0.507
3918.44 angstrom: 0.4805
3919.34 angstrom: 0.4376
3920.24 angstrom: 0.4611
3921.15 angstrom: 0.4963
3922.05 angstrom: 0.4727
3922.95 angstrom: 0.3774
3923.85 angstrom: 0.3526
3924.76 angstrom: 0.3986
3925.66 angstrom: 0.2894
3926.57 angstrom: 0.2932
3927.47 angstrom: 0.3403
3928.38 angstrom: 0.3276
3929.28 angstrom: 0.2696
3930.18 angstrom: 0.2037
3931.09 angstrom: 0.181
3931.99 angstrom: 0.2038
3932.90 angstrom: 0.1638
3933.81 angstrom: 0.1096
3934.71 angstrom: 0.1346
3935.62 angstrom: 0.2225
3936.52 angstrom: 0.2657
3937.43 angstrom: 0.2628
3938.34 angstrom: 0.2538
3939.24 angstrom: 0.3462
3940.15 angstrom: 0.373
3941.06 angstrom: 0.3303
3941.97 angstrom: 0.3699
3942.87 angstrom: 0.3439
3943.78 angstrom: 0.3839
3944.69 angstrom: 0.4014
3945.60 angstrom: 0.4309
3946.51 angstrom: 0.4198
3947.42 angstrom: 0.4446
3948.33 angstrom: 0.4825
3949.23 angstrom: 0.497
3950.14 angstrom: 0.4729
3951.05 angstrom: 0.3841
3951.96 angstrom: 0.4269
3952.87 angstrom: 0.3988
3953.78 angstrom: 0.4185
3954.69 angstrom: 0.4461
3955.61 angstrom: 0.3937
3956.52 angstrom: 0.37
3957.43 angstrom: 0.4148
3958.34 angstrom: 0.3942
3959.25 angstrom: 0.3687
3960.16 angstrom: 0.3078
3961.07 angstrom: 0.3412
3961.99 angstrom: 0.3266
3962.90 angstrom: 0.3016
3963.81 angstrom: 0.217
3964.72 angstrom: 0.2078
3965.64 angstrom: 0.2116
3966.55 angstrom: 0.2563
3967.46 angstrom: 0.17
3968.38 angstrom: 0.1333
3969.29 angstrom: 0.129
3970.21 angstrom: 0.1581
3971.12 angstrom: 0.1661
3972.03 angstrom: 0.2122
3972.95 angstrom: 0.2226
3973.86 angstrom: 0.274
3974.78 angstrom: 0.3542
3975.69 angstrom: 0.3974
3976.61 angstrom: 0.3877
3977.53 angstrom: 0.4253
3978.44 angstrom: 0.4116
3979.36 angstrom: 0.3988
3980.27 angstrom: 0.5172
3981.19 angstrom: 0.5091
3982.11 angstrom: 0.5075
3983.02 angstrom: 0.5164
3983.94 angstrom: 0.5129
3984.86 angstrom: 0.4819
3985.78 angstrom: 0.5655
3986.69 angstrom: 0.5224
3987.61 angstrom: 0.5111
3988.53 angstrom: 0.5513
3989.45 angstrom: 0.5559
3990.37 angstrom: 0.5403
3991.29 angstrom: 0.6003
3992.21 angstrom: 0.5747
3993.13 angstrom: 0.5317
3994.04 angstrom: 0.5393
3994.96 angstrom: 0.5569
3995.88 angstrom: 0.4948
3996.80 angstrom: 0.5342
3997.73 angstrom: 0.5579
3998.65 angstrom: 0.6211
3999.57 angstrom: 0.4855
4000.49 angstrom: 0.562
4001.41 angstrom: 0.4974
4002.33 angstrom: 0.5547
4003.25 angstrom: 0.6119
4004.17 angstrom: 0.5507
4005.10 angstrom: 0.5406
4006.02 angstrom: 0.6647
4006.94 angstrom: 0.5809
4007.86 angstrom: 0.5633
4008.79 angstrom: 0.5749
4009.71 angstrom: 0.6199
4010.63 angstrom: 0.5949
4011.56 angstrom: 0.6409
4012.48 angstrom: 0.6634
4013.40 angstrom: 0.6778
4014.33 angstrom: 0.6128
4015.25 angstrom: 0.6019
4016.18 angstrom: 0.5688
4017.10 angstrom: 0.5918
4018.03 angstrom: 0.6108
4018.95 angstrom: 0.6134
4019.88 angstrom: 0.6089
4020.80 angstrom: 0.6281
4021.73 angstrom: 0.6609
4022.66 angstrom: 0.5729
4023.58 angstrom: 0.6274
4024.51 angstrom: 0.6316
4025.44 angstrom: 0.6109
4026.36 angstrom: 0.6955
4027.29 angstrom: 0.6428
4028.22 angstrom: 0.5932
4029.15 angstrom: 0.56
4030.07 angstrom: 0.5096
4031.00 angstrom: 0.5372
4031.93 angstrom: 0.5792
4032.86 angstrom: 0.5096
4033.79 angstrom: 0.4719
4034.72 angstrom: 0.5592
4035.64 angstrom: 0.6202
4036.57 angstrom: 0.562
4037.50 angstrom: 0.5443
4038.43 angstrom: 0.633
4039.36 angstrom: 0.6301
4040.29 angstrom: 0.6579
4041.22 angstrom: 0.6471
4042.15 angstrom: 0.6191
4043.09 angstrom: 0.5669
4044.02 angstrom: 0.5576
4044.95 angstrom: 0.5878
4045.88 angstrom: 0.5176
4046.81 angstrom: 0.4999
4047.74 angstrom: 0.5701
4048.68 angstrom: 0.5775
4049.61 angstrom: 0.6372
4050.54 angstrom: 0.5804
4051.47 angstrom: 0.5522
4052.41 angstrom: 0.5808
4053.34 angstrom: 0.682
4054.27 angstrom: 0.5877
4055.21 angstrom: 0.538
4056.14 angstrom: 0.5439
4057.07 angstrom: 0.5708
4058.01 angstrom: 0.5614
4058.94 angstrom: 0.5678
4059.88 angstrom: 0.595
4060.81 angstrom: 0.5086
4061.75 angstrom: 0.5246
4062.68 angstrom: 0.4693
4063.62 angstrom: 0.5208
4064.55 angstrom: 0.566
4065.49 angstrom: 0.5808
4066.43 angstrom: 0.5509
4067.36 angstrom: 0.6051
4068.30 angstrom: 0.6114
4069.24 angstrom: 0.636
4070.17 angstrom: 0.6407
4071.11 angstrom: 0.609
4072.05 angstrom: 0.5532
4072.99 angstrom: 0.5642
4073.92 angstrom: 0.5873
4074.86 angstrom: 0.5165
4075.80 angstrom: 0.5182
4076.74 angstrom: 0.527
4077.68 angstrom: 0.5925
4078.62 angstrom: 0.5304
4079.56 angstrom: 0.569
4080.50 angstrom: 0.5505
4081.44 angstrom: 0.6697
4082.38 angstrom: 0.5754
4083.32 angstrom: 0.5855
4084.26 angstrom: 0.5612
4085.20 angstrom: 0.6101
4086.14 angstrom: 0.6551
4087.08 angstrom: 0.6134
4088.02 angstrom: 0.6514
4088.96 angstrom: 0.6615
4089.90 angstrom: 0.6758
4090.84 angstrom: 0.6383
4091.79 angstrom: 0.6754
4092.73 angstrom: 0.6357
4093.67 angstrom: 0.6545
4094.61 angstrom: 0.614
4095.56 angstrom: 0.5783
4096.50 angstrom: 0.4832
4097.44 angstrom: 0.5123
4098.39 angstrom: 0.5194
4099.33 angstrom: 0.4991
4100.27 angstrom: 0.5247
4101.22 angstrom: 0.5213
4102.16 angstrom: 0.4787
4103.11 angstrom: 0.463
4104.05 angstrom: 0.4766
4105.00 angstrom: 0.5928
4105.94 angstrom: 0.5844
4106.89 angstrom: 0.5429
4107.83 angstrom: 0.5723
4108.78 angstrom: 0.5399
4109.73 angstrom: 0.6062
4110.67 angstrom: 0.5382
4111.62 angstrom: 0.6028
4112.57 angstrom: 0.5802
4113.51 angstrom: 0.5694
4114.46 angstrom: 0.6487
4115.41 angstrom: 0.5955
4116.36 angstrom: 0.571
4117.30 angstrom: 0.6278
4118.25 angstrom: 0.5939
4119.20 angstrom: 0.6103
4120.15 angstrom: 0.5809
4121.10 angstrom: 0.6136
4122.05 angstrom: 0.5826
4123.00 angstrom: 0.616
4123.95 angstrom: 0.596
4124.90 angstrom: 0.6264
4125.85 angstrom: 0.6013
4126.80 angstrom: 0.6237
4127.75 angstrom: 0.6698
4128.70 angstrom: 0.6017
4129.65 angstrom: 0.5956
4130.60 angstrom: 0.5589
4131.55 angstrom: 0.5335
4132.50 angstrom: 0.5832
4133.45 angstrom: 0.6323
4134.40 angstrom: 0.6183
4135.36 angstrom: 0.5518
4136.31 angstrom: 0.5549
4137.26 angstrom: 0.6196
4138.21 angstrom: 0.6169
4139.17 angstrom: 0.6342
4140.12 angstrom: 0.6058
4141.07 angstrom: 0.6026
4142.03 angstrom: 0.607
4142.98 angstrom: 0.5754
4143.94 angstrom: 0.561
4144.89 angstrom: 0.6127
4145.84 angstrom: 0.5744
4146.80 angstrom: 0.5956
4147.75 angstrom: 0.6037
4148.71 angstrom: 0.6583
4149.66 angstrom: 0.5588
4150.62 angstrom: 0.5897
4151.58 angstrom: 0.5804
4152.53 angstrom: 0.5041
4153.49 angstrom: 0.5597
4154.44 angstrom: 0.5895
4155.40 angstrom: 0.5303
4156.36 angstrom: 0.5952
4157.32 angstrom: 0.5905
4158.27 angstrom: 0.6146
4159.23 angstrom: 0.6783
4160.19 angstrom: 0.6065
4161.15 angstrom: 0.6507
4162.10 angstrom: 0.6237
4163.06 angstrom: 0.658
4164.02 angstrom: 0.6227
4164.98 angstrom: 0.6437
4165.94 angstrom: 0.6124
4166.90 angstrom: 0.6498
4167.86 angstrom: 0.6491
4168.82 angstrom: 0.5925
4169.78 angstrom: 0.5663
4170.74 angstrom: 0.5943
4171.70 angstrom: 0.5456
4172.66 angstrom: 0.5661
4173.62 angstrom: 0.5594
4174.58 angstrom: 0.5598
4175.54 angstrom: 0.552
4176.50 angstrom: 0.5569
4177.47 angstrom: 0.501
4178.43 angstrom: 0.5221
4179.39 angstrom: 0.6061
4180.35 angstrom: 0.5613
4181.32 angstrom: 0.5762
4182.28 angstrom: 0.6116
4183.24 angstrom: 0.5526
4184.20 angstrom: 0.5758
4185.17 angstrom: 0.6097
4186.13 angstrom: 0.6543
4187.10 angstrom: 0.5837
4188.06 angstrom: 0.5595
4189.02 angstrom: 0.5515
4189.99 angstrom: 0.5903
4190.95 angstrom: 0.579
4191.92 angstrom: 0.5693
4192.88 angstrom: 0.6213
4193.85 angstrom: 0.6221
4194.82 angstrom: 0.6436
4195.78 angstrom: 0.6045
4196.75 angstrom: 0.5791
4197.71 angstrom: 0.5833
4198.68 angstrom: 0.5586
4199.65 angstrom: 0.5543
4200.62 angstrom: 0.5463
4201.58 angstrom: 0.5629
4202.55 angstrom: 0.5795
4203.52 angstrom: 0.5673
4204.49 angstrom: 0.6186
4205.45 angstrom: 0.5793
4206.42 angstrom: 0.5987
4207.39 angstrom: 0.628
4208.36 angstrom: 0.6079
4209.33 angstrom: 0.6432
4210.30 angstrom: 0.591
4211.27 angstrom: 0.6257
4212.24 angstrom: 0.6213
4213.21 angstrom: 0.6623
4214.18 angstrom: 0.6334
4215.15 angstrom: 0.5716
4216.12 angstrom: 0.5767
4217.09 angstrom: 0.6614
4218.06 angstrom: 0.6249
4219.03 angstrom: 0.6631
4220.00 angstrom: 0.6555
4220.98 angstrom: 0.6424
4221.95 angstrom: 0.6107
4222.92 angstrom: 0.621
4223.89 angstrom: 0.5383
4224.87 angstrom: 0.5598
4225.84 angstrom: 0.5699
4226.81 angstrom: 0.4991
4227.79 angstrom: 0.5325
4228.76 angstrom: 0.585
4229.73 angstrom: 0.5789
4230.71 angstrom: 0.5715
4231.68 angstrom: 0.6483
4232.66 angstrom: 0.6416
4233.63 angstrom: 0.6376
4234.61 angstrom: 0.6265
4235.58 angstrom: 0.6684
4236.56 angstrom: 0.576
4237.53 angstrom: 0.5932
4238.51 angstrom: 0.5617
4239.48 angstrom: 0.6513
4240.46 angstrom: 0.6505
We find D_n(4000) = 1.7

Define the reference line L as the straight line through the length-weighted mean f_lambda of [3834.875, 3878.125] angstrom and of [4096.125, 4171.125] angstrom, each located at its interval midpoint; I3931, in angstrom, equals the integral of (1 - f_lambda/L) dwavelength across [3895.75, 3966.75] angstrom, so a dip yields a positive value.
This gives 6.3 angstrom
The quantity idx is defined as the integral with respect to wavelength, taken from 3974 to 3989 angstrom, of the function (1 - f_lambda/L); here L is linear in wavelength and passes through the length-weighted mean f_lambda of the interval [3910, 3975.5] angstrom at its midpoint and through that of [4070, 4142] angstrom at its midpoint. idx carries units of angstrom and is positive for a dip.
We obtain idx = -2.6 angstrom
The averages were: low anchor 0.342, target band 0.469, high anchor 0.585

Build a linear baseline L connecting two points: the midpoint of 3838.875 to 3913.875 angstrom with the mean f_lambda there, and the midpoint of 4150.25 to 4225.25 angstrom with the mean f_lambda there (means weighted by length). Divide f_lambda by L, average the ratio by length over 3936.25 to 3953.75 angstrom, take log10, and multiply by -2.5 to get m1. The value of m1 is 0.09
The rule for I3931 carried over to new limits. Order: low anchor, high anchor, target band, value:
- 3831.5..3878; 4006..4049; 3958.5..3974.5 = 8.36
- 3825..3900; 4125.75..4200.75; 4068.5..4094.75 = -4.02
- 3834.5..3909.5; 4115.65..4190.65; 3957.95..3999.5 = 4.20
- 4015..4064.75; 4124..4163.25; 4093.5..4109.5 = 1.45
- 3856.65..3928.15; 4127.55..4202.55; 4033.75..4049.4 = -2.65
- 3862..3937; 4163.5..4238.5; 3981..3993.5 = -2.95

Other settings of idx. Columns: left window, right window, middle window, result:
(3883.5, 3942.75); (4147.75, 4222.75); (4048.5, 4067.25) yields -3.0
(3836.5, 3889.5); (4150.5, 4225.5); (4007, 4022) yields -4.9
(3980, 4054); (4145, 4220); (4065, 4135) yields 0.1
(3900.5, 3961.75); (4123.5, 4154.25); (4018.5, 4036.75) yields -4.3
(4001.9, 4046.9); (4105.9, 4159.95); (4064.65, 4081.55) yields 0.5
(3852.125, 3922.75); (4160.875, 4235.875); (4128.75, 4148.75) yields -1.4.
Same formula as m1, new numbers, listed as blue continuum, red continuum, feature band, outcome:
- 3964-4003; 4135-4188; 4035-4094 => -0.17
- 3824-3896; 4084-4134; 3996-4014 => -0.21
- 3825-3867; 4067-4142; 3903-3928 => -0.09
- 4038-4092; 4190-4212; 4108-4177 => -0.01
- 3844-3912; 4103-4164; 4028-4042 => -0.14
